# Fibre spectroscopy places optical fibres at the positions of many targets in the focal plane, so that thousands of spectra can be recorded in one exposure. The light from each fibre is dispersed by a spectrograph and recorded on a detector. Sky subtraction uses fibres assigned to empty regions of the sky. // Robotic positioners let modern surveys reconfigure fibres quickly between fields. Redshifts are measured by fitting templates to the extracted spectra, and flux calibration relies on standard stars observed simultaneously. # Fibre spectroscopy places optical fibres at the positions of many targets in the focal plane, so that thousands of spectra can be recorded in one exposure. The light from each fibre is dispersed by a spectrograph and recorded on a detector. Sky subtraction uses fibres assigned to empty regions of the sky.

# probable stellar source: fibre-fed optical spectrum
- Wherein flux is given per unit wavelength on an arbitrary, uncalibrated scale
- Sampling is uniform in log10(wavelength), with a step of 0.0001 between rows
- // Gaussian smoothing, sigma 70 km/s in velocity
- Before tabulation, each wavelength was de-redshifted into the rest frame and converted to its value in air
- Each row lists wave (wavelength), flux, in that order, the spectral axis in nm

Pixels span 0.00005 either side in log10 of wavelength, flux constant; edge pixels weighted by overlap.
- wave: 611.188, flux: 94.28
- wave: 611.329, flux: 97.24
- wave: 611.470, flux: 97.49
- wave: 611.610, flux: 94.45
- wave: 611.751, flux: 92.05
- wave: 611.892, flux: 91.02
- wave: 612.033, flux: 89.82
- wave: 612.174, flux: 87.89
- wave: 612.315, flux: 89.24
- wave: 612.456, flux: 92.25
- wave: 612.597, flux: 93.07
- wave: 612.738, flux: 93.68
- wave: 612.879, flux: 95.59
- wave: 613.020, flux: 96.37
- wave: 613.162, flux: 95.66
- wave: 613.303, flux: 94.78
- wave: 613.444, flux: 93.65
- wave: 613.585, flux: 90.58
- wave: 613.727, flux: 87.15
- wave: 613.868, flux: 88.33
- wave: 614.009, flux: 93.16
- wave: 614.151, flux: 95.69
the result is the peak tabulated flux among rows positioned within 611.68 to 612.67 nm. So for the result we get 93.07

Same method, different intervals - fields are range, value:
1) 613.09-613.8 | 95.66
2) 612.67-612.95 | 95.59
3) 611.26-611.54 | 97.49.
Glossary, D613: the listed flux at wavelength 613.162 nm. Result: 95.66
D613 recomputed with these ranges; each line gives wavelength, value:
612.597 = 93.07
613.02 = 96.37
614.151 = 95.69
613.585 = 90.58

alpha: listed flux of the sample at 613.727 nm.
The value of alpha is 87.15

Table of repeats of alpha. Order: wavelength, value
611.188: 94.28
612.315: 89.24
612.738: 93.68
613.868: 88.33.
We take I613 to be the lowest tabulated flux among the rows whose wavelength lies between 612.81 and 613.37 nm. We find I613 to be 94.78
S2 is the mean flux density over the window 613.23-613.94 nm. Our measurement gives 91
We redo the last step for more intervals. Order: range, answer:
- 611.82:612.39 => 89.5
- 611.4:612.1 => 93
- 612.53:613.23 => 94.8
